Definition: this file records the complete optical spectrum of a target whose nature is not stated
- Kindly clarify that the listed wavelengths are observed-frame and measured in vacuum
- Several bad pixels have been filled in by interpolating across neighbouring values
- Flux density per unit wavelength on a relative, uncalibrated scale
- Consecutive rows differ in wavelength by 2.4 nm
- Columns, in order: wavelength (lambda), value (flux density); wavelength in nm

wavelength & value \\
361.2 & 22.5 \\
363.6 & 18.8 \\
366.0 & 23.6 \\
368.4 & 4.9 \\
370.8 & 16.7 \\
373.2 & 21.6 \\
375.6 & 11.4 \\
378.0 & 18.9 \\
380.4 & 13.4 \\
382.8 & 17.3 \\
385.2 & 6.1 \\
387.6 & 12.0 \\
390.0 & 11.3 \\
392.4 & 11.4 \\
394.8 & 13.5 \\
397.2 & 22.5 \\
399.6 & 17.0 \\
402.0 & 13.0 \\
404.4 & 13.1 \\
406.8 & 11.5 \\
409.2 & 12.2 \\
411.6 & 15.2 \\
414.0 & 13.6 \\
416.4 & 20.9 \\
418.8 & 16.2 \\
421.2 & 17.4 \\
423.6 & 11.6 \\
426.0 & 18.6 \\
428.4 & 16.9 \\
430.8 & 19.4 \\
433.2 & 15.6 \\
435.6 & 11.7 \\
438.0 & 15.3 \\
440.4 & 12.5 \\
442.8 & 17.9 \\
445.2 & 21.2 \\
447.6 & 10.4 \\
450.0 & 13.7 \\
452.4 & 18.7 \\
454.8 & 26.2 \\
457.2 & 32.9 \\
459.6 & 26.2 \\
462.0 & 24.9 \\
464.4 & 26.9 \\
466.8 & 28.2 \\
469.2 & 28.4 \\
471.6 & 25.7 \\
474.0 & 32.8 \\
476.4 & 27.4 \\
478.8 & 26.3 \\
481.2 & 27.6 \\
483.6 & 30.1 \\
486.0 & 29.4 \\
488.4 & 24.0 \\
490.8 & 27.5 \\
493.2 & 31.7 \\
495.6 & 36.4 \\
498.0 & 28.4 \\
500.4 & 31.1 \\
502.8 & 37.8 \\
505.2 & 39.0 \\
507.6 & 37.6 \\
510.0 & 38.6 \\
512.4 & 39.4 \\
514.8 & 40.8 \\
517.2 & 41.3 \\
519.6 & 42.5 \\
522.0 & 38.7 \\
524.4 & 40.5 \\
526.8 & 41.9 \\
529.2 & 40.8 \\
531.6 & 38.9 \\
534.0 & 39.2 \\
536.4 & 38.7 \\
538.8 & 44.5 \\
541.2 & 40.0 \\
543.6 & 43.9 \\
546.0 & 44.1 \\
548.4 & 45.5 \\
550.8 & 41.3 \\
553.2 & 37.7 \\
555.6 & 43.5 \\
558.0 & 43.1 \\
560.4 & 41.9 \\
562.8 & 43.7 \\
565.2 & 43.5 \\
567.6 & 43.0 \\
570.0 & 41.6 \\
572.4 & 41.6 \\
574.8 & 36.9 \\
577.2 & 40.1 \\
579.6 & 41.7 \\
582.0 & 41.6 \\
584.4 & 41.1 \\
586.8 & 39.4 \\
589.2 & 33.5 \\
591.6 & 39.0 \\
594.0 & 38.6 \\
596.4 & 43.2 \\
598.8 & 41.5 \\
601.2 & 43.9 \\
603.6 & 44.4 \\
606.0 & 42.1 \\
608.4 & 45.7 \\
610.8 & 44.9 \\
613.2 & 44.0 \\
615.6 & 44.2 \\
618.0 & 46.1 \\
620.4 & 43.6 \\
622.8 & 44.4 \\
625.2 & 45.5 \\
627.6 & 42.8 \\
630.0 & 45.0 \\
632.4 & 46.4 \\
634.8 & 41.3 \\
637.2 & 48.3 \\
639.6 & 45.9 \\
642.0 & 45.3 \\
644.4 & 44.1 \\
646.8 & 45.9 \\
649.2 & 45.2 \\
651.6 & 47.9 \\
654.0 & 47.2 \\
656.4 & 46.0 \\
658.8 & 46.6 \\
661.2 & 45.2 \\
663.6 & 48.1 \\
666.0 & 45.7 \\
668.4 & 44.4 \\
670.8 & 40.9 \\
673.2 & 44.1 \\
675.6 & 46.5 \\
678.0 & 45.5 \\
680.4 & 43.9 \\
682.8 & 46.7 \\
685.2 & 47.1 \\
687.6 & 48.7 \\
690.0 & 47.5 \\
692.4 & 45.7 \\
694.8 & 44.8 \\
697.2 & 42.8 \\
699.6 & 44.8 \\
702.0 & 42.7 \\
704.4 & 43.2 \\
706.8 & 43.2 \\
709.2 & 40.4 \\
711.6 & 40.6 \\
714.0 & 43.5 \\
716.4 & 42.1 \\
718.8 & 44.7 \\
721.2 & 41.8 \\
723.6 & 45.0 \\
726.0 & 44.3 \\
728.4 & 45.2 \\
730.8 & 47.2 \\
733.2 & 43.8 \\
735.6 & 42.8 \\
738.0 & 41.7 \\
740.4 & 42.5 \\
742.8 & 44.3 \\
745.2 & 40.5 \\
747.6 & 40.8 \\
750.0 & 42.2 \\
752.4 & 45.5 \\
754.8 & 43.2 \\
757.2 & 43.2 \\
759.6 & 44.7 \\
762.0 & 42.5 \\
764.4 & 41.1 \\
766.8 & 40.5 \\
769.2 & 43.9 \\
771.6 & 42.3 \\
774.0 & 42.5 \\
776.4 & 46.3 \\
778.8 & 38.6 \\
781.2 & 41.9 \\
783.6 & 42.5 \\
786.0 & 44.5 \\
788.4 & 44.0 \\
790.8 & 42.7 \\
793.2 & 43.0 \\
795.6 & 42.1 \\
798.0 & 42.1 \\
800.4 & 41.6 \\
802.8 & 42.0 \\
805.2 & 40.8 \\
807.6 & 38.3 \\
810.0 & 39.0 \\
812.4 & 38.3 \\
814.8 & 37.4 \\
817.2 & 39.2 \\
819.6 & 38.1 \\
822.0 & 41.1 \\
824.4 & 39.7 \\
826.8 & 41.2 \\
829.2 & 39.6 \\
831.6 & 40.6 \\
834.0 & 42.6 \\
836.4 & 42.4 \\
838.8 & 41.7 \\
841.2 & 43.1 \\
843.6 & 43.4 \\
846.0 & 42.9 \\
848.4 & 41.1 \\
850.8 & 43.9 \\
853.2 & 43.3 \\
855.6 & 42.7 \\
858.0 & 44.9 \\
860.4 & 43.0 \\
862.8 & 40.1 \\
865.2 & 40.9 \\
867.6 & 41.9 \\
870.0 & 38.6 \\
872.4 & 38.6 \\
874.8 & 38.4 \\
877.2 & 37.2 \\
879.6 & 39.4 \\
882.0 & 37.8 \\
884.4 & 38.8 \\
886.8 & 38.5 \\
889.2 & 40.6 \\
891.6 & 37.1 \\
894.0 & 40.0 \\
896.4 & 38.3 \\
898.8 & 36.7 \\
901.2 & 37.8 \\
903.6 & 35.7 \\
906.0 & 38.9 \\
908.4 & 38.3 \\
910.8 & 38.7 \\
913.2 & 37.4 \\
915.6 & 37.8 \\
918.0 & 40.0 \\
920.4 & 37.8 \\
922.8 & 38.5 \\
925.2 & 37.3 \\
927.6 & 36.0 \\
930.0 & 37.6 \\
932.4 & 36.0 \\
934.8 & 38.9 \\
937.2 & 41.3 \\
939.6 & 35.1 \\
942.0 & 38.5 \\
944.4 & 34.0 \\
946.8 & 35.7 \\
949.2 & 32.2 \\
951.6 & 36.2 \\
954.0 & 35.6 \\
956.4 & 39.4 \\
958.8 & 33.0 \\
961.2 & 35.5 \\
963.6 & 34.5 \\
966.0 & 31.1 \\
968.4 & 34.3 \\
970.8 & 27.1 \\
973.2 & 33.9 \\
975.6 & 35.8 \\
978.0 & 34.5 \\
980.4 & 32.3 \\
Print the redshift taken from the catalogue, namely 0.14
